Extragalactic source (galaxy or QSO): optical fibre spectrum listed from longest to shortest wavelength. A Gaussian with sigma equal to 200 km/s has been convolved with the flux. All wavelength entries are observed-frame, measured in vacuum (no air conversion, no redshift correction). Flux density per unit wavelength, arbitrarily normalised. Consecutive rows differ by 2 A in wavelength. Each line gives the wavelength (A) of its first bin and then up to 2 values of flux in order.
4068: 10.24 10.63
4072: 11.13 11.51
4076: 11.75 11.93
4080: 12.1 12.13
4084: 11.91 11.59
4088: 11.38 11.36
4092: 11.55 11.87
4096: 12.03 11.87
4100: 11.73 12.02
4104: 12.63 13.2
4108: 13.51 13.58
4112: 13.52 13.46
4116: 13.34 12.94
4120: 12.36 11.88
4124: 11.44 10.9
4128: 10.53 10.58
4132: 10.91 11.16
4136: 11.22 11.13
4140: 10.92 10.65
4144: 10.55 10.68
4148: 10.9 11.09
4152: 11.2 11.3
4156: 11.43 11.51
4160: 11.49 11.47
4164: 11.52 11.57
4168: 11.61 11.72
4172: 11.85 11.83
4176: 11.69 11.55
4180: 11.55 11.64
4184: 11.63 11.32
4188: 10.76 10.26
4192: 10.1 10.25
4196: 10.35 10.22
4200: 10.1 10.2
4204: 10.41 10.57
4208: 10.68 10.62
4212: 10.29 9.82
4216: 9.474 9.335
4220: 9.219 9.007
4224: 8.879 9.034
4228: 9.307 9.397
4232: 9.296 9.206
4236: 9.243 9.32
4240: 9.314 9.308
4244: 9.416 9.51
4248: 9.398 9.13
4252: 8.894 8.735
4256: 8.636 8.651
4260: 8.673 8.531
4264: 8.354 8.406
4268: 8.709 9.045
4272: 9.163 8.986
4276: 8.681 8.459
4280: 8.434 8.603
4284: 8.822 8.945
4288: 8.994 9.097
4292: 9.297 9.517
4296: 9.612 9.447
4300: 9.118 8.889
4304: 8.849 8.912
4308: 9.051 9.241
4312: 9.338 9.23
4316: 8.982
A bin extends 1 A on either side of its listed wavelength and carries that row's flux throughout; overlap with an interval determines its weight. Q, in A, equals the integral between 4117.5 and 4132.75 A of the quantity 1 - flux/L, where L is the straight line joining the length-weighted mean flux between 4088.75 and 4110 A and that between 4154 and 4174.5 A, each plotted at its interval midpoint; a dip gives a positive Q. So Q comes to 0.7 A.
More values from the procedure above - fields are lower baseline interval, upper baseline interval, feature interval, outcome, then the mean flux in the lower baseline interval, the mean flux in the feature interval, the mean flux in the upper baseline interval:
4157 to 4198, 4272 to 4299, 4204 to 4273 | 4.9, 11.3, 9.27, 9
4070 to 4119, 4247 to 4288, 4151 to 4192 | -2.8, 12.2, 11.4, 8.77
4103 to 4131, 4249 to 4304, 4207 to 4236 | 1.7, 12.4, 9.53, 8.88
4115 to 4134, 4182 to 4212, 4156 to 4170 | -0.6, 11.6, 11.5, 10.6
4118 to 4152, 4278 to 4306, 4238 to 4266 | 1.8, 11.1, 8.96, 9.02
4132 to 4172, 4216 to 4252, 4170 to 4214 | -2.5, 11.2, 10.8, 9.25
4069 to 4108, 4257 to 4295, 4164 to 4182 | -2.0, 11.8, 11.7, 8.81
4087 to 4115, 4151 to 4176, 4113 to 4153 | 1.9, 12.4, 11.4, 11.5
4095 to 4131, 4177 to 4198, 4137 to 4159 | 1.2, 12.3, 11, 10.9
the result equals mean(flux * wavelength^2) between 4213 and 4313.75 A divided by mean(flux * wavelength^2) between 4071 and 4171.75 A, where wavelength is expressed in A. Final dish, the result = 0.8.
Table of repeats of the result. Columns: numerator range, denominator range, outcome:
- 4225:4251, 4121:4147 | 0.89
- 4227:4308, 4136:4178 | 0.84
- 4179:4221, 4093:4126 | 0.87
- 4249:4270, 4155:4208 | 0.81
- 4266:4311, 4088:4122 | 0.78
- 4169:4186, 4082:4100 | 1.04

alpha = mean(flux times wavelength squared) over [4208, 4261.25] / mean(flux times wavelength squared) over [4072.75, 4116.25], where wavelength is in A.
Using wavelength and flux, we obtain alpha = 0.81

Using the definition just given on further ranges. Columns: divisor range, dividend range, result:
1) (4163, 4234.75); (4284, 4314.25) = 0.92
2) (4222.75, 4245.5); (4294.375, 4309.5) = 1.02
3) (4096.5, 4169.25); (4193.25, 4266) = 0.84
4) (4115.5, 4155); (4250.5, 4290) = 0.83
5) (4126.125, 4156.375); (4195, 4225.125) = 0.94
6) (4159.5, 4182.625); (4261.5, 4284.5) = 0.78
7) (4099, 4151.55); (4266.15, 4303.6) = 0.82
